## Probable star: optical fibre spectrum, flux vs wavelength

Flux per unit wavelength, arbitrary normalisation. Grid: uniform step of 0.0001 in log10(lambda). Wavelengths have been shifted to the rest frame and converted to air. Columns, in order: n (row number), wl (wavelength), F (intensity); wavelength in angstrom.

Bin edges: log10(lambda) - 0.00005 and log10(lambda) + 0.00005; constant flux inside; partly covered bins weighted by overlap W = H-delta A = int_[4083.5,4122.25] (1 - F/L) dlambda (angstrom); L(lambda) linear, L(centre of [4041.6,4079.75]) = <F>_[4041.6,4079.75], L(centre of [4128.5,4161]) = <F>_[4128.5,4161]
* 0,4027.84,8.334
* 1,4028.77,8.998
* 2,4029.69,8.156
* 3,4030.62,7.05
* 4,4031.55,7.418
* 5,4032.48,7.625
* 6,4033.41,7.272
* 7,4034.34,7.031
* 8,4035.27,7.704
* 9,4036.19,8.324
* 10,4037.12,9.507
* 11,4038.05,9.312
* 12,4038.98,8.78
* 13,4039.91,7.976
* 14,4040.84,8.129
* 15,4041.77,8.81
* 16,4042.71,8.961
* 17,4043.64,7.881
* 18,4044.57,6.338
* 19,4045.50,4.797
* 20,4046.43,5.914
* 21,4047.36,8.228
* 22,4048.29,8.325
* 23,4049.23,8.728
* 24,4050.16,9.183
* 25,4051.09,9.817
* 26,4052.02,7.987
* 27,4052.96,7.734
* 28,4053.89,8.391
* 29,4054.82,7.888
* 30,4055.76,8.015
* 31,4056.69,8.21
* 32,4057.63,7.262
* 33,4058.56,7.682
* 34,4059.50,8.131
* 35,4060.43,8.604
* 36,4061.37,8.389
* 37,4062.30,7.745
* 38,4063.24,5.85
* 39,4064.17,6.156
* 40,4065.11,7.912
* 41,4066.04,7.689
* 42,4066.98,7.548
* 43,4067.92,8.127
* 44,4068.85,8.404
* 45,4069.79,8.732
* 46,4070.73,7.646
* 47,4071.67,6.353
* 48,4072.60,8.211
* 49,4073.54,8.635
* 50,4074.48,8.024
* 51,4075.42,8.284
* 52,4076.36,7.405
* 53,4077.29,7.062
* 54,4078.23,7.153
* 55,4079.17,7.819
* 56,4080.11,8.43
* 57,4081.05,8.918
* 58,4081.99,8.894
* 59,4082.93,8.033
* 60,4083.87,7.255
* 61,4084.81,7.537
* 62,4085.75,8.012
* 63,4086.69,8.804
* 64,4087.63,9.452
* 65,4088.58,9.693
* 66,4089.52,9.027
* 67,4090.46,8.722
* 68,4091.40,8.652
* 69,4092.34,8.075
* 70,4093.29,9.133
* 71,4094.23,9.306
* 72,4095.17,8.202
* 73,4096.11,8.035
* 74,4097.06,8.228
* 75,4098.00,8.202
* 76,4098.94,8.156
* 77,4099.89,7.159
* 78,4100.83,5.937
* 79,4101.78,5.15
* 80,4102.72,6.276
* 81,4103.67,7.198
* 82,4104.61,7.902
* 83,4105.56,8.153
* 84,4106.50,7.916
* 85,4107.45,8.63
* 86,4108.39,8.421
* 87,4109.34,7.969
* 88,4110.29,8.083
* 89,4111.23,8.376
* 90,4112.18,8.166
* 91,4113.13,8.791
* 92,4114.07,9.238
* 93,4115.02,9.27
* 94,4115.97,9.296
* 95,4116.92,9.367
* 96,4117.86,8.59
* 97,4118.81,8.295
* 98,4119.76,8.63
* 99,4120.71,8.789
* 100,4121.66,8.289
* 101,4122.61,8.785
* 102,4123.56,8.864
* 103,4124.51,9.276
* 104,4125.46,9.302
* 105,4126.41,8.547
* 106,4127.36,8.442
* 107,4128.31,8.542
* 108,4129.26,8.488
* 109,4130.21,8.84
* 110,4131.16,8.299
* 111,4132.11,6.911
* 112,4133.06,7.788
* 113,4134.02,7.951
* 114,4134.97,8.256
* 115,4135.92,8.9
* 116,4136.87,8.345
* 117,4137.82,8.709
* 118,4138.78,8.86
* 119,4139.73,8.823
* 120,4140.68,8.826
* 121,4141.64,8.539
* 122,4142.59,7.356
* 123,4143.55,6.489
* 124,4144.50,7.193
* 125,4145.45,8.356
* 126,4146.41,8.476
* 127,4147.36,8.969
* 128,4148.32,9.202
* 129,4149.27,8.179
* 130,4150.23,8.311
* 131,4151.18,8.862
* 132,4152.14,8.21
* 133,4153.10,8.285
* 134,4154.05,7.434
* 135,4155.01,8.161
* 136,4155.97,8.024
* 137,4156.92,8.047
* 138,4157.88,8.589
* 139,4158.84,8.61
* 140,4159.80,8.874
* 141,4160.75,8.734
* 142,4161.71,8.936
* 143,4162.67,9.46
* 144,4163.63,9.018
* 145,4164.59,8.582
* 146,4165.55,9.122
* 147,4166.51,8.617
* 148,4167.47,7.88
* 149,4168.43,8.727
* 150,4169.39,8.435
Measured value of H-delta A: -1.0 angstrom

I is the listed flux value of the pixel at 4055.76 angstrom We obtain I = 8.015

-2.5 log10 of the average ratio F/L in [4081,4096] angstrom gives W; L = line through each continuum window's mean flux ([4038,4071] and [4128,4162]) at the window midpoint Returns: -0.07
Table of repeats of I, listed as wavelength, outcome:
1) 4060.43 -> 8.604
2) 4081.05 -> 8.918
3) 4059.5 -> 8.131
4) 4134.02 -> 7.951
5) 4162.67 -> 9.46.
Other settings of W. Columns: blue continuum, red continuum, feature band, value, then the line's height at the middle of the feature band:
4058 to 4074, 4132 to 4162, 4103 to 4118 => -0.050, 8.05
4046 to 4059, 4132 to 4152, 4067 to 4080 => 0.041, 8.14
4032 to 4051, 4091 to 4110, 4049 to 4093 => -0.025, 7.91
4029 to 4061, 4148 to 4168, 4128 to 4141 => 0.003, 8.41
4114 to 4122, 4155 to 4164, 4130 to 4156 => 0.065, 8.74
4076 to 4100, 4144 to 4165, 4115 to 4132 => -0.041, 8.4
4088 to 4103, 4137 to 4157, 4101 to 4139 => -0.024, 8.14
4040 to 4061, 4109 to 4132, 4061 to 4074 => 0.063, 8.13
